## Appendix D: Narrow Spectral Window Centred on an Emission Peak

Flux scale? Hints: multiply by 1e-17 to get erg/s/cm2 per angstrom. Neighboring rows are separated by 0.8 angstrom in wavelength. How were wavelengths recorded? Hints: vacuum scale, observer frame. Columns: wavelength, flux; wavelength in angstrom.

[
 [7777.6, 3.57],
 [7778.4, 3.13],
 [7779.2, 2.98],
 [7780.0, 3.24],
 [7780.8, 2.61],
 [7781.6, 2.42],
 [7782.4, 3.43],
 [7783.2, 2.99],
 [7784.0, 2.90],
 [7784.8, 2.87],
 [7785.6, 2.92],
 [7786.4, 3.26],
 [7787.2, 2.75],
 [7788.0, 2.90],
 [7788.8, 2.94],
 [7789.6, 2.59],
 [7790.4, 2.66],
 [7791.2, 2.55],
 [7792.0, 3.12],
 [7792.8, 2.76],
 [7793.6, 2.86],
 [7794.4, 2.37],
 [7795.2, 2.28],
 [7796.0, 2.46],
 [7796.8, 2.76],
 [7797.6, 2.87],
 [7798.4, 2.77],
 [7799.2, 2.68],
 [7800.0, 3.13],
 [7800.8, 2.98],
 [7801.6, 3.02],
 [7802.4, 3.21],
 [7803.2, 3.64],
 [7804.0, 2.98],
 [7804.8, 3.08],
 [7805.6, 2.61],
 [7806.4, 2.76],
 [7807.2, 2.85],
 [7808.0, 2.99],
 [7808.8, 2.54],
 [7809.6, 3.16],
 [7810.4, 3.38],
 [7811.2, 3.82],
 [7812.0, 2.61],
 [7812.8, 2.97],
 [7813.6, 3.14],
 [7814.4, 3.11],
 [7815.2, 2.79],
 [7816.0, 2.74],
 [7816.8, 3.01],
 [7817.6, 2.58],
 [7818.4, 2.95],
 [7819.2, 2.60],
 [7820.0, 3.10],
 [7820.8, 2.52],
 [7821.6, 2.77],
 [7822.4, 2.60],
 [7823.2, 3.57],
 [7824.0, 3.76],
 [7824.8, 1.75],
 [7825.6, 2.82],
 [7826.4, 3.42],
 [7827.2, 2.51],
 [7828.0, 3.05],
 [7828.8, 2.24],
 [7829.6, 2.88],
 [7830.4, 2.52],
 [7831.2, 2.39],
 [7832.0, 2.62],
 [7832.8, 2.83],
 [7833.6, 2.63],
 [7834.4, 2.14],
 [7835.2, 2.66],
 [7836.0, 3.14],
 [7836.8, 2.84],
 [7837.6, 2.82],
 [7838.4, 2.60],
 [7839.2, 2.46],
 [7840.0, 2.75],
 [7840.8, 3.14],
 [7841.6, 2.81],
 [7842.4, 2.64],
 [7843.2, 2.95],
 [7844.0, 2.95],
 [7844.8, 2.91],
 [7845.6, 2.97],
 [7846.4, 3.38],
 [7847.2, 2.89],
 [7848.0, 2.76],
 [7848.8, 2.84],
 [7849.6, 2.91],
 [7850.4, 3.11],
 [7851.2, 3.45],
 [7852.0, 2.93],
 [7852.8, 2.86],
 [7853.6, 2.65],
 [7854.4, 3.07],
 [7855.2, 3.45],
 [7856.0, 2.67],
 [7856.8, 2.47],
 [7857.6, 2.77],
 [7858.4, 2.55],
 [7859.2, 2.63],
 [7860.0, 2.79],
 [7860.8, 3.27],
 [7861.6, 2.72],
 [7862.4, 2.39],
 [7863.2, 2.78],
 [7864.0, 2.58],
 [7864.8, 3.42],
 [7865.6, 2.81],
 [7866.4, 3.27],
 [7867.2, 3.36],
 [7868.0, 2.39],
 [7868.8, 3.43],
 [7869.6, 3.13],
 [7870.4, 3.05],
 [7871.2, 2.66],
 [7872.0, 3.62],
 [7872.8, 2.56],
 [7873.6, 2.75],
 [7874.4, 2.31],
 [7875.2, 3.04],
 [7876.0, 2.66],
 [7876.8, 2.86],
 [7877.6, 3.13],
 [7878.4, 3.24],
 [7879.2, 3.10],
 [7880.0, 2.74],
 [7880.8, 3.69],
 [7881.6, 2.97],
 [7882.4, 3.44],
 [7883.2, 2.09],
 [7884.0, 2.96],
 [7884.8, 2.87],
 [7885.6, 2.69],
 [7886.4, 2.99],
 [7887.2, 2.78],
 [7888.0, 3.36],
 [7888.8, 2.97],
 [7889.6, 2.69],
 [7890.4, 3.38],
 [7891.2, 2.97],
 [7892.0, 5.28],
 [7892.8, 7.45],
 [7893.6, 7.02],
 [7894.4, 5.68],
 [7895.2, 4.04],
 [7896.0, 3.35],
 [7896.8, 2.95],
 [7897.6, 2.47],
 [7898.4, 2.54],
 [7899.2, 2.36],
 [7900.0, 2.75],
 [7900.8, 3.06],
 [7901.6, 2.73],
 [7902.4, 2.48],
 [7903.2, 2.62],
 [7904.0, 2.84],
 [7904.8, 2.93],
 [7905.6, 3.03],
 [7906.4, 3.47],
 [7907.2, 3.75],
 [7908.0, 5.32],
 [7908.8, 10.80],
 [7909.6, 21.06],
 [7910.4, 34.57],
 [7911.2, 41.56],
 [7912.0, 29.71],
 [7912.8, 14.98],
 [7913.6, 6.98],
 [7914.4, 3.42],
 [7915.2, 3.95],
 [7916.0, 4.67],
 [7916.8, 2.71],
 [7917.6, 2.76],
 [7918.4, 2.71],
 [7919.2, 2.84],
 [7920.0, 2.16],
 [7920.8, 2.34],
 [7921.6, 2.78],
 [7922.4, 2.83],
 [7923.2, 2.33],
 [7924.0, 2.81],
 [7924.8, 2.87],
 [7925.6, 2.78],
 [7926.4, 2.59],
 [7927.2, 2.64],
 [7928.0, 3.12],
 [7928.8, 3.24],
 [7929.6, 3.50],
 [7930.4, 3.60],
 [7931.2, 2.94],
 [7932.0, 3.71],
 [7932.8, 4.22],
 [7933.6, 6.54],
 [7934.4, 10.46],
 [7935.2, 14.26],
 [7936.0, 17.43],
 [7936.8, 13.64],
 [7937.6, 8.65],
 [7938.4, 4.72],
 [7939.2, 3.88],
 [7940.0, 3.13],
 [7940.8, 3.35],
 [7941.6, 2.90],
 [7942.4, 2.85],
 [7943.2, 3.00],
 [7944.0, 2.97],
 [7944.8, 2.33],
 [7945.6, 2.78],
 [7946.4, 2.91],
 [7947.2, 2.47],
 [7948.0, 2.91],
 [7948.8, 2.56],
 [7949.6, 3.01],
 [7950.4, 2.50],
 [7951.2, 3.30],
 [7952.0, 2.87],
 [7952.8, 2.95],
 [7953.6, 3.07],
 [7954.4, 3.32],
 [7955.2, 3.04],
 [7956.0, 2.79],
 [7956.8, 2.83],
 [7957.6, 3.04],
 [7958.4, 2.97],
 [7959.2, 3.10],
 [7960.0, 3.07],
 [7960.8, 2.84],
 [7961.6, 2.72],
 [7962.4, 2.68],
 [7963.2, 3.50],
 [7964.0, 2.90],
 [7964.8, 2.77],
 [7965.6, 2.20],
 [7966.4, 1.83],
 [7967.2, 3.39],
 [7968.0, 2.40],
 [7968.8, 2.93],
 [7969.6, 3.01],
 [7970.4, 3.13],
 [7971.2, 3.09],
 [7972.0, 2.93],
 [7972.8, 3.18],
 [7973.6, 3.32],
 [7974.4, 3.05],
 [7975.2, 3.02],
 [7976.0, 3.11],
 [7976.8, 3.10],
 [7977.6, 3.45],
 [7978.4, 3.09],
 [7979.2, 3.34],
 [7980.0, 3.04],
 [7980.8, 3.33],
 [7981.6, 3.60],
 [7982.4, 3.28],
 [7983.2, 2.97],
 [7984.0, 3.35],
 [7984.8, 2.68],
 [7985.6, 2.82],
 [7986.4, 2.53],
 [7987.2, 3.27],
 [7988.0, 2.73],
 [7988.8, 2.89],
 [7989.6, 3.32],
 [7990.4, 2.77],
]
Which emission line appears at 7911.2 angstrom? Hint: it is H-alpha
